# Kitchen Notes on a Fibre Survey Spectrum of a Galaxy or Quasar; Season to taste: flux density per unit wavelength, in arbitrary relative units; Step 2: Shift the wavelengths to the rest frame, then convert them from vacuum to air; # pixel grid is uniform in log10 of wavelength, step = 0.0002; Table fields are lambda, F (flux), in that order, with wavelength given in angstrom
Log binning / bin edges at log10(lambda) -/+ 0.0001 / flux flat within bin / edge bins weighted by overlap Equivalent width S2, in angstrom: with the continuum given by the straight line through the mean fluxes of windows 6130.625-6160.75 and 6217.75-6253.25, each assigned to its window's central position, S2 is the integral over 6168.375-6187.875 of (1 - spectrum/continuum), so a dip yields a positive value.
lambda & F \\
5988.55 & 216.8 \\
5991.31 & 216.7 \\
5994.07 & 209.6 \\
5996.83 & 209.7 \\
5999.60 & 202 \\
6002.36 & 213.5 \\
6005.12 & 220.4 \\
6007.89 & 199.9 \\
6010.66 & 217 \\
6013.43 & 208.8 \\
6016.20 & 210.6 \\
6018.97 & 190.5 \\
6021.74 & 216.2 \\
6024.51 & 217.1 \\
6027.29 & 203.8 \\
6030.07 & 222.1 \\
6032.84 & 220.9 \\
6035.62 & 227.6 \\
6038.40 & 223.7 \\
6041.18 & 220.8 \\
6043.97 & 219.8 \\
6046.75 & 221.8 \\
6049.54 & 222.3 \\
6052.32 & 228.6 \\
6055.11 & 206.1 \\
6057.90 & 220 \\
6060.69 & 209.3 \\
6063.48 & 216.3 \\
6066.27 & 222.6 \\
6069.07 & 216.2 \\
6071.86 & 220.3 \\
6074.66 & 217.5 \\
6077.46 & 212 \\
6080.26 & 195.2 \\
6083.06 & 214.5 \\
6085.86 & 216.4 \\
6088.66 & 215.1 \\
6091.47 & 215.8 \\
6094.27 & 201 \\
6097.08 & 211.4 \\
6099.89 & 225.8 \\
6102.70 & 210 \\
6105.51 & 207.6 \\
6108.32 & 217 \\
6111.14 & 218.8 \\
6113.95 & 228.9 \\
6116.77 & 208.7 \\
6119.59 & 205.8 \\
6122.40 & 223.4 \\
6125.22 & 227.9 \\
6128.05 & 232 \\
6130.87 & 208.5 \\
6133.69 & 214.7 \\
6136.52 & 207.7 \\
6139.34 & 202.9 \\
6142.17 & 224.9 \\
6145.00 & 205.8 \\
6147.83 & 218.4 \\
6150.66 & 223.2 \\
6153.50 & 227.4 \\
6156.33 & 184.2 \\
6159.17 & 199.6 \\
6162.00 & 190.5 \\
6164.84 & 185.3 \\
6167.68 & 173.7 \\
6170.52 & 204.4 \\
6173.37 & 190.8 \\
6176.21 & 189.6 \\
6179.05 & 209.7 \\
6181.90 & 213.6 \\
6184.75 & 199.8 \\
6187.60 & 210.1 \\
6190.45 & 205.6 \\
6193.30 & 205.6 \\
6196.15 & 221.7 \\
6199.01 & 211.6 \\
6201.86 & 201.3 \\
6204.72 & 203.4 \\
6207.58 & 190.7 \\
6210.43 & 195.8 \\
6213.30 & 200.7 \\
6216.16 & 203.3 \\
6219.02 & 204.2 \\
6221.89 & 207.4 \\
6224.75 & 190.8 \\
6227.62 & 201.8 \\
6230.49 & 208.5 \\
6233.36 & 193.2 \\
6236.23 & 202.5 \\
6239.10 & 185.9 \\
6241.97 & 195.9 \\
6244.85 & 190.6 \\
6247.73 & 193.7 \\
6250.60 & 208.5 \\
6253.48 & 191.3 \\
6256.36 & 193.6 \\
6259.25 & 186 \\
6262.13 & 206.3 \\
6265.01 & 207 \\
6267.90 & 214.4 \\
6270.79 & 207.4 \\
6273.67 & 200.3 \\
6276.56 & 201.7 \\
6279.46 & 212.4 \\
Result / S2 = 0.48 angstrom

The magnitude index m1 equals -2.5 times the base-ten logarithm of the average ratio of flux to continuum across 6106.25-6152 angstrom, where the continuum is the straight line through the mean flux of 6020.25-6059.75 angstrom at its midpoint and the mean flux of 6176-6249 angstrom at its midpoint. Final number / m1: -0.03 mag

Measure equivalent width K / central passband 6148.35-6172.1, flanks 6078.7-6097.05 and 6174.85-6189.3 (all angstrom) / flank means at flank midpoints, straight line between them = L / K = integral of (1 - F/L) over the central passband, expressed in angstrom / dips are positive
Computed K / 0.8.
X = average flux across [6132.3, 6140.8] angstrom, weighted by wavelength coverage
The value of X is 208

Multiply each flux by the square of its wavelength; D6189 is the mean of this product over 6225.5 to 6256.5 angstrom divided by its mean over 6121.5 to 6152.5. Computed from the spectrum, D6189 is 0.9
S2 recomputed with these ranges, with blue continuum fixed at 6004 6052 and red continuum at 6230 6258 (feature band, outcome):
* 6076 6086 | 0.1 angstrom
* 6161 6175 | 1.0 angstrom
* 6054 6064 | 0.0 angstrom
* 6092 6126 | -1.1 angstrom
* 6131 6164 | -0.6 angstrom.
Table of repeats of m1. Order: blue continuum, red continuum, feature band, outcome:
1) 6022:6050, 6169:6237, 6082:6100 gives 0.00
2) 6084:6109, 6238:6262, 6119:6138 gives -0.04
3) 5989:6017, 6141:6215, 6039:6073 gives -0.05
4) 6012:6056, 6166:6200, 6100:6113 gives -0.03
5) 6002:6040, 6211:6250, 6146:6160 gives -0.03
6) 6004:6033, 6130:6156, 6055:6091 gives -0.01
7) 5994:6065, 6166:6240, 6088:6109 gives -0.02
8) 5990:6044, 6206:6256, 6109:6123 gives -0.05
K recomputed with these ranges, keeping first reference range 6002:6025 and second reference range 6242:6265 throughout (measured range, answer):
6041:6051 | -0.63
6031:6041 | -0.71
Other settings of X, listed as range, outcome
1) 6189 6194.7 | 206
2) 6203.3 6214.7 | 198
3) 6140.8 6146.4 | 215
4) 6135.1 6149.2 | 212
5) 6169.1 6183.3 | 202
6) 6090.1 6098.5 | 209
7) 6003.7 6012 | 212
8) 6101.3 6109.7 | 212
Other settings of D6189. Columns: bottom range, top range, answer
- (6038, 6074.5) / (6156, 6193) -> 0.94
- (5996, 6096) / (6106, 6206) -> 1.01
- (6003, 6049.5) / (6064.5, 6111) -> 1.01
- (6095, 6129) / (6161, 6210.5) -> 0.94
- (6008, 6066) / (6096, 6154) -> 1.03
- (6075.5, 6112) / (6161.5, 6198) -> 0.97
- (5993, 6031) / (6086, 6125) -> 1.06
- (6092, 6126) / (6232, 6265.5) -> 0.95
